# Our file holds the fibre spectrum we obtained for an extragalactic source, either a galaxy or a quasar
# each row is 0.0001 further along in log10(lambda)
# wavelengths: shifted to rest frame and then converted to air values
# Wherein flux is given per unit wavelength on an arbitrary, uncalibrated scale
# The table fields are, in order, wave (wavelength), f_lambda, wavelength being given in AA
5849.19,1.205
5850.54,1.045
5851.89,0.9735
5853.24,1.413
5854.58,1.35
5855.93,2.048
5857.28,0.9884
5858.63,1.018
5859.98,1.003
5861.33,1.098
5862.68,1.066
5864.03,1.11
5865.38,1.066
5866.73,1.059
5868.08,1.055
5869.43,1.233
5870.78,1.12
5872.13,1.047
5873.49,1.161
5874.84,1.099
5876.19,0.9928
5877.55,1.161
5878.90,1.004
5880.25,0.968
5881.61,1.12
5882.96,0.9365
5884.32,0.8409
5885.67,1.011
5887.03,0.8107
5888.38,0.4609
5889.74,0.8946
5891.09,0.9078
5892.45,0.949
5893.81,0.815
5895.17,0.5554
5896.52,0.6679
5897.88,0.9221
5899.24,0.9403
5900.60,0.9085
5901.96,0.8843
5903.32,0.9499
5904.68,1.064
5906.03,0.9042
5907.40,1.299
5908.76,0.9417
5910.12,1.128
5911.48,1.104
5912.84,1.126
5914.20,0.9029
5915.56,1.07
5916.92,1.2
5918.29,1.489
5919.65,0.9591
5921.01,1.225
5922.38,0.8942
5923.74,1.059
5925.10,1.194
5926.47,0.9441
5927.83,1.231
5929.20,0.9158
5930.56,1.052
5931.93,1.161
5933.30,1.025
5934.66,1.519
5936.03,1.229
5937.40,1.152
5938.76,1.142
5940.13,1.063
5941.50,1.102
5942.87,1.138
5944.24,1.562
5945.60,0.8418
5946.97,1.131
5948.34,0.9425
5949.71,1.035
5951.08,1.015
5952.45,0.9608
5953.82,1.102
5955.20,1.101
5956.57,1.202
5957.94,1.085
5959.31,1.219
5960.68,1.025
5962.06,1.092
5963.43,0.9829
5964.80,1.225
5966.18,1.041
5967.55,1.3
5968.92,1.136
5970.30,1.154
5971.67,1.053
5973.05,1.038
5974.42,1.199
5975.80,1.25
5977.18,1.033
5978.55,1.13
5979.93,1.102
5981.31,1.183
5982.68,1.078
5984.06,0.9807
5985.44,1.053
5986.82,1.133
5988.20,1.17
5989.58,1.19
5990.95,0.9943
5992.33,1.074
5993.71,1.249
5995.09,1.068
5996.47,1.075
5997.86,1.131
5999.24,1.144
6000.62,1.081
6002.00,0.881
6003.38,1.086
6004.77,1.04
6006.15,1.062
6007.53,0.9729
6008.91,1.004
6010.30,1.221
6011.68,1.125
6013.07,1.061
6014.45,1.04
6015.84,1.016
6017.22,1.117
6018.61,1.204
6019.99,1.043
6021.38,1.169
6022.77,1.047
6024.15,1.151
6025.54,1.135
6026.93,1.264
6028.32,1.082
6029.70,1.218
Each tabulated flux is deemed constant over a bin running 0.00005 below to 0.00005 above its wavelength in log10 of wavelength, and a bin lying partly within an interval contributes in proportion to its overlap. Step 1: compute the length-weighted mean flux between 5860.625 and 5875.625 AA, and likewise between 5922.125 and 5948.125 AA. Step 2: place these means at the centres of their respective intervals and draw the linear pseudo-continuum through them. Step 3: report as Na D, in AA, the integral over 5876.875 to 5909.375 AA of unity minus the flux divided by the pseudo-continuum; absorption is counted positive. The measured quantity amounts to 5.8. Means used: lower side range 1.1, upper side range 1.12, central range 0.913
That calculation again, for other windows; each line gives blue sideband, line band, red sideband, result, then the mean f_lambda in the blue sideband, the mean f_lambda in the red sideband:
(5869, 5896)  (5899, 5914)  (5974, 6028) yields -0.6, 0.95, 1.1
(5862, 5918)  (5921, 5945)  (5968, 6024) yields -2.5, 0.99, 1.1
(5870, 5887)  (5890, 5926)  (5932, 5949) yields 3.0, 1.03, 1.15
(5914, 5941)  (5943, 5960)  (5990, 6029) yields 0.2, 1.13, 1.09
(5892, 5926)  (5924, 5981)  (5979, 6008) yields -3.9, 1.01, 1.08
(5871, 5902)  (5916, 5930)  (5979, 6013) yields -1.9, 0.919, 1.09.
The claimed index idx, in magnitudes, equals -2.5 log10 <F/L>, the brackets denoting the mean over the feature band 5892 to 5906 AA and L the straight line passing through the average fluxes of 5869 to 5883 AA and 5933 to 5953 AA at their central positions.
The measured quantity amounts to 0.256 mag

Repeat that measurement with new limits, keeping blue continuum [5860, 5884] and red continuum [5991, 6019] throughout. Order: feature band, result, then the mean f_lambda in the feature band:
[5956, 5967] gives -0.034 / 1.11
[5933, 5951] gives -0.067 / 1.14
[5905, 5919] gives -0.042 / 1.12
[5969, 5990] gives -0.038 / 1.12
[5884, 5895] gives 0.287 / 0.823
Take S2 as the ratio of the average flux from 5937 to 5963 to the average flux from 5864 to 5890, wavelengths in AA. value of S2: 1.09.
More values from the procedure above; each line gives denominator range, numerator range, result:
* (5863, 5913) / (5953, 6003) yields 1.13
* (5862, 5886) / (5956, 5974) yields 1.06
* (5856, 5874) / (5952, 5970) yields 1.00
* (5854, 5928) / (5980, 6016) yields 1.05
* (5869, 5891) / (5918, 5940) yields 1.14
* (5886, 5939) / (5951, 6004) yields 1.09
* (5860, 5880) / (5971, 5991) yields 1.02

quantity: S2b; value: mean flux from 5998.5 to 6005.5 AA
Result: 1.05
